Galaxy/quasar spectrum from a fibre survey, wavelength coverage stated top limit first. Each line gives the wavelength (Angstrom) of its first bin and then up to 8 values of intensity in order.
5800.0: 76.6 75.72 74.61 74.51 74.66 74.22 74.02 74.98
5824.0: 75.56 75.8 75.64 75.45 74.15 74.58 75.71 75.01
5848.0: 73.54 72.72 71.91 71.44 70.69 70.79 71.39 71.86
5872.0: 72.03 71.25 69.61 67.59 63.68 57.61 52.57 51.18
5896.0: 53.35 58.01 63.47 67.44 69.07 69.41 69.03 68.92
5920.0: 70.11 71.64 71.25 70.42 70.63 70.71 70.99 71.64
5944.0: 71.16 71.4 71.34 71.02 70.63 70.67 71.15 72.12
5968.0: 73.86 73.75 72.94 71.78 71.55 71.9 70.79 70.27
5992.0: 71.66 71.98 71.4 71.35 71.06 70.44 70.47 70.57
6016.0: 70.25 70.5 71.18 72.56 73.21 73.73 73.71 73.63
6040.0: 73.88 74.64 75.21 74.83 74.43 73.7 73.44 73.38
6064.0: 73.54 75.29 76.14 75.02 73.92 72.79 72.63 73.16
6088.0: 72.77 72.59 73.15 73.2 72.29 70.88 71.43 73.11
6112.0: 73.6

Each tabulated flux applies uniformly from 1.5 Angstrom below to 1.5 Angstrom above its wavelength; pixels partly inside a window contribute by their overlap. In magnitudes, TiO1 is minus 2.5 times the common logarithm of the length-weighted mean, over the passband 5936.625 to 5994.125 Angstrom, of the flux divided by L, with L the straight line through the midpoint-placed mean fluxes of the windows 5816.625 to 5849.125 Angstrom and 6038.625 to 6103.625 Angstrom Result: 0.040 mag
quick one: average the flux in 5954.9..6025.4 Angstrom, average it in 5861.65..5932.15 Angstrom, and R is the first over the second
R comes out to 1.08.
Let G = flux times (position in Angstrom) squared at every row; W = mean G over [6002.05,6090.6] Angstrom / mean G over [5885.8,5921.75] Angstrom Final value 1.22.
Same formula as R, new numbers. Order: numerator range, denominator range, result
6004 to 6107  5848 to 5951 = 1.08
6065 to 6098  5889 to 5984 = 1.07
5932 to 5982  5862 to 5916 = 1.10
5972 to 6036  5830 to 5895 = 1.03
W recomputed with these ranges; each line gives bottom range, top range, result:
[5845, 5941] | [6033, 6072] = 1.16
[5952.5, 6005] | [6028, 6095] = 1.06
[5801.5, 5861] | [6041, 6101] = 1.08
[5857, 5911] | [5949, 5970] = 1.13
